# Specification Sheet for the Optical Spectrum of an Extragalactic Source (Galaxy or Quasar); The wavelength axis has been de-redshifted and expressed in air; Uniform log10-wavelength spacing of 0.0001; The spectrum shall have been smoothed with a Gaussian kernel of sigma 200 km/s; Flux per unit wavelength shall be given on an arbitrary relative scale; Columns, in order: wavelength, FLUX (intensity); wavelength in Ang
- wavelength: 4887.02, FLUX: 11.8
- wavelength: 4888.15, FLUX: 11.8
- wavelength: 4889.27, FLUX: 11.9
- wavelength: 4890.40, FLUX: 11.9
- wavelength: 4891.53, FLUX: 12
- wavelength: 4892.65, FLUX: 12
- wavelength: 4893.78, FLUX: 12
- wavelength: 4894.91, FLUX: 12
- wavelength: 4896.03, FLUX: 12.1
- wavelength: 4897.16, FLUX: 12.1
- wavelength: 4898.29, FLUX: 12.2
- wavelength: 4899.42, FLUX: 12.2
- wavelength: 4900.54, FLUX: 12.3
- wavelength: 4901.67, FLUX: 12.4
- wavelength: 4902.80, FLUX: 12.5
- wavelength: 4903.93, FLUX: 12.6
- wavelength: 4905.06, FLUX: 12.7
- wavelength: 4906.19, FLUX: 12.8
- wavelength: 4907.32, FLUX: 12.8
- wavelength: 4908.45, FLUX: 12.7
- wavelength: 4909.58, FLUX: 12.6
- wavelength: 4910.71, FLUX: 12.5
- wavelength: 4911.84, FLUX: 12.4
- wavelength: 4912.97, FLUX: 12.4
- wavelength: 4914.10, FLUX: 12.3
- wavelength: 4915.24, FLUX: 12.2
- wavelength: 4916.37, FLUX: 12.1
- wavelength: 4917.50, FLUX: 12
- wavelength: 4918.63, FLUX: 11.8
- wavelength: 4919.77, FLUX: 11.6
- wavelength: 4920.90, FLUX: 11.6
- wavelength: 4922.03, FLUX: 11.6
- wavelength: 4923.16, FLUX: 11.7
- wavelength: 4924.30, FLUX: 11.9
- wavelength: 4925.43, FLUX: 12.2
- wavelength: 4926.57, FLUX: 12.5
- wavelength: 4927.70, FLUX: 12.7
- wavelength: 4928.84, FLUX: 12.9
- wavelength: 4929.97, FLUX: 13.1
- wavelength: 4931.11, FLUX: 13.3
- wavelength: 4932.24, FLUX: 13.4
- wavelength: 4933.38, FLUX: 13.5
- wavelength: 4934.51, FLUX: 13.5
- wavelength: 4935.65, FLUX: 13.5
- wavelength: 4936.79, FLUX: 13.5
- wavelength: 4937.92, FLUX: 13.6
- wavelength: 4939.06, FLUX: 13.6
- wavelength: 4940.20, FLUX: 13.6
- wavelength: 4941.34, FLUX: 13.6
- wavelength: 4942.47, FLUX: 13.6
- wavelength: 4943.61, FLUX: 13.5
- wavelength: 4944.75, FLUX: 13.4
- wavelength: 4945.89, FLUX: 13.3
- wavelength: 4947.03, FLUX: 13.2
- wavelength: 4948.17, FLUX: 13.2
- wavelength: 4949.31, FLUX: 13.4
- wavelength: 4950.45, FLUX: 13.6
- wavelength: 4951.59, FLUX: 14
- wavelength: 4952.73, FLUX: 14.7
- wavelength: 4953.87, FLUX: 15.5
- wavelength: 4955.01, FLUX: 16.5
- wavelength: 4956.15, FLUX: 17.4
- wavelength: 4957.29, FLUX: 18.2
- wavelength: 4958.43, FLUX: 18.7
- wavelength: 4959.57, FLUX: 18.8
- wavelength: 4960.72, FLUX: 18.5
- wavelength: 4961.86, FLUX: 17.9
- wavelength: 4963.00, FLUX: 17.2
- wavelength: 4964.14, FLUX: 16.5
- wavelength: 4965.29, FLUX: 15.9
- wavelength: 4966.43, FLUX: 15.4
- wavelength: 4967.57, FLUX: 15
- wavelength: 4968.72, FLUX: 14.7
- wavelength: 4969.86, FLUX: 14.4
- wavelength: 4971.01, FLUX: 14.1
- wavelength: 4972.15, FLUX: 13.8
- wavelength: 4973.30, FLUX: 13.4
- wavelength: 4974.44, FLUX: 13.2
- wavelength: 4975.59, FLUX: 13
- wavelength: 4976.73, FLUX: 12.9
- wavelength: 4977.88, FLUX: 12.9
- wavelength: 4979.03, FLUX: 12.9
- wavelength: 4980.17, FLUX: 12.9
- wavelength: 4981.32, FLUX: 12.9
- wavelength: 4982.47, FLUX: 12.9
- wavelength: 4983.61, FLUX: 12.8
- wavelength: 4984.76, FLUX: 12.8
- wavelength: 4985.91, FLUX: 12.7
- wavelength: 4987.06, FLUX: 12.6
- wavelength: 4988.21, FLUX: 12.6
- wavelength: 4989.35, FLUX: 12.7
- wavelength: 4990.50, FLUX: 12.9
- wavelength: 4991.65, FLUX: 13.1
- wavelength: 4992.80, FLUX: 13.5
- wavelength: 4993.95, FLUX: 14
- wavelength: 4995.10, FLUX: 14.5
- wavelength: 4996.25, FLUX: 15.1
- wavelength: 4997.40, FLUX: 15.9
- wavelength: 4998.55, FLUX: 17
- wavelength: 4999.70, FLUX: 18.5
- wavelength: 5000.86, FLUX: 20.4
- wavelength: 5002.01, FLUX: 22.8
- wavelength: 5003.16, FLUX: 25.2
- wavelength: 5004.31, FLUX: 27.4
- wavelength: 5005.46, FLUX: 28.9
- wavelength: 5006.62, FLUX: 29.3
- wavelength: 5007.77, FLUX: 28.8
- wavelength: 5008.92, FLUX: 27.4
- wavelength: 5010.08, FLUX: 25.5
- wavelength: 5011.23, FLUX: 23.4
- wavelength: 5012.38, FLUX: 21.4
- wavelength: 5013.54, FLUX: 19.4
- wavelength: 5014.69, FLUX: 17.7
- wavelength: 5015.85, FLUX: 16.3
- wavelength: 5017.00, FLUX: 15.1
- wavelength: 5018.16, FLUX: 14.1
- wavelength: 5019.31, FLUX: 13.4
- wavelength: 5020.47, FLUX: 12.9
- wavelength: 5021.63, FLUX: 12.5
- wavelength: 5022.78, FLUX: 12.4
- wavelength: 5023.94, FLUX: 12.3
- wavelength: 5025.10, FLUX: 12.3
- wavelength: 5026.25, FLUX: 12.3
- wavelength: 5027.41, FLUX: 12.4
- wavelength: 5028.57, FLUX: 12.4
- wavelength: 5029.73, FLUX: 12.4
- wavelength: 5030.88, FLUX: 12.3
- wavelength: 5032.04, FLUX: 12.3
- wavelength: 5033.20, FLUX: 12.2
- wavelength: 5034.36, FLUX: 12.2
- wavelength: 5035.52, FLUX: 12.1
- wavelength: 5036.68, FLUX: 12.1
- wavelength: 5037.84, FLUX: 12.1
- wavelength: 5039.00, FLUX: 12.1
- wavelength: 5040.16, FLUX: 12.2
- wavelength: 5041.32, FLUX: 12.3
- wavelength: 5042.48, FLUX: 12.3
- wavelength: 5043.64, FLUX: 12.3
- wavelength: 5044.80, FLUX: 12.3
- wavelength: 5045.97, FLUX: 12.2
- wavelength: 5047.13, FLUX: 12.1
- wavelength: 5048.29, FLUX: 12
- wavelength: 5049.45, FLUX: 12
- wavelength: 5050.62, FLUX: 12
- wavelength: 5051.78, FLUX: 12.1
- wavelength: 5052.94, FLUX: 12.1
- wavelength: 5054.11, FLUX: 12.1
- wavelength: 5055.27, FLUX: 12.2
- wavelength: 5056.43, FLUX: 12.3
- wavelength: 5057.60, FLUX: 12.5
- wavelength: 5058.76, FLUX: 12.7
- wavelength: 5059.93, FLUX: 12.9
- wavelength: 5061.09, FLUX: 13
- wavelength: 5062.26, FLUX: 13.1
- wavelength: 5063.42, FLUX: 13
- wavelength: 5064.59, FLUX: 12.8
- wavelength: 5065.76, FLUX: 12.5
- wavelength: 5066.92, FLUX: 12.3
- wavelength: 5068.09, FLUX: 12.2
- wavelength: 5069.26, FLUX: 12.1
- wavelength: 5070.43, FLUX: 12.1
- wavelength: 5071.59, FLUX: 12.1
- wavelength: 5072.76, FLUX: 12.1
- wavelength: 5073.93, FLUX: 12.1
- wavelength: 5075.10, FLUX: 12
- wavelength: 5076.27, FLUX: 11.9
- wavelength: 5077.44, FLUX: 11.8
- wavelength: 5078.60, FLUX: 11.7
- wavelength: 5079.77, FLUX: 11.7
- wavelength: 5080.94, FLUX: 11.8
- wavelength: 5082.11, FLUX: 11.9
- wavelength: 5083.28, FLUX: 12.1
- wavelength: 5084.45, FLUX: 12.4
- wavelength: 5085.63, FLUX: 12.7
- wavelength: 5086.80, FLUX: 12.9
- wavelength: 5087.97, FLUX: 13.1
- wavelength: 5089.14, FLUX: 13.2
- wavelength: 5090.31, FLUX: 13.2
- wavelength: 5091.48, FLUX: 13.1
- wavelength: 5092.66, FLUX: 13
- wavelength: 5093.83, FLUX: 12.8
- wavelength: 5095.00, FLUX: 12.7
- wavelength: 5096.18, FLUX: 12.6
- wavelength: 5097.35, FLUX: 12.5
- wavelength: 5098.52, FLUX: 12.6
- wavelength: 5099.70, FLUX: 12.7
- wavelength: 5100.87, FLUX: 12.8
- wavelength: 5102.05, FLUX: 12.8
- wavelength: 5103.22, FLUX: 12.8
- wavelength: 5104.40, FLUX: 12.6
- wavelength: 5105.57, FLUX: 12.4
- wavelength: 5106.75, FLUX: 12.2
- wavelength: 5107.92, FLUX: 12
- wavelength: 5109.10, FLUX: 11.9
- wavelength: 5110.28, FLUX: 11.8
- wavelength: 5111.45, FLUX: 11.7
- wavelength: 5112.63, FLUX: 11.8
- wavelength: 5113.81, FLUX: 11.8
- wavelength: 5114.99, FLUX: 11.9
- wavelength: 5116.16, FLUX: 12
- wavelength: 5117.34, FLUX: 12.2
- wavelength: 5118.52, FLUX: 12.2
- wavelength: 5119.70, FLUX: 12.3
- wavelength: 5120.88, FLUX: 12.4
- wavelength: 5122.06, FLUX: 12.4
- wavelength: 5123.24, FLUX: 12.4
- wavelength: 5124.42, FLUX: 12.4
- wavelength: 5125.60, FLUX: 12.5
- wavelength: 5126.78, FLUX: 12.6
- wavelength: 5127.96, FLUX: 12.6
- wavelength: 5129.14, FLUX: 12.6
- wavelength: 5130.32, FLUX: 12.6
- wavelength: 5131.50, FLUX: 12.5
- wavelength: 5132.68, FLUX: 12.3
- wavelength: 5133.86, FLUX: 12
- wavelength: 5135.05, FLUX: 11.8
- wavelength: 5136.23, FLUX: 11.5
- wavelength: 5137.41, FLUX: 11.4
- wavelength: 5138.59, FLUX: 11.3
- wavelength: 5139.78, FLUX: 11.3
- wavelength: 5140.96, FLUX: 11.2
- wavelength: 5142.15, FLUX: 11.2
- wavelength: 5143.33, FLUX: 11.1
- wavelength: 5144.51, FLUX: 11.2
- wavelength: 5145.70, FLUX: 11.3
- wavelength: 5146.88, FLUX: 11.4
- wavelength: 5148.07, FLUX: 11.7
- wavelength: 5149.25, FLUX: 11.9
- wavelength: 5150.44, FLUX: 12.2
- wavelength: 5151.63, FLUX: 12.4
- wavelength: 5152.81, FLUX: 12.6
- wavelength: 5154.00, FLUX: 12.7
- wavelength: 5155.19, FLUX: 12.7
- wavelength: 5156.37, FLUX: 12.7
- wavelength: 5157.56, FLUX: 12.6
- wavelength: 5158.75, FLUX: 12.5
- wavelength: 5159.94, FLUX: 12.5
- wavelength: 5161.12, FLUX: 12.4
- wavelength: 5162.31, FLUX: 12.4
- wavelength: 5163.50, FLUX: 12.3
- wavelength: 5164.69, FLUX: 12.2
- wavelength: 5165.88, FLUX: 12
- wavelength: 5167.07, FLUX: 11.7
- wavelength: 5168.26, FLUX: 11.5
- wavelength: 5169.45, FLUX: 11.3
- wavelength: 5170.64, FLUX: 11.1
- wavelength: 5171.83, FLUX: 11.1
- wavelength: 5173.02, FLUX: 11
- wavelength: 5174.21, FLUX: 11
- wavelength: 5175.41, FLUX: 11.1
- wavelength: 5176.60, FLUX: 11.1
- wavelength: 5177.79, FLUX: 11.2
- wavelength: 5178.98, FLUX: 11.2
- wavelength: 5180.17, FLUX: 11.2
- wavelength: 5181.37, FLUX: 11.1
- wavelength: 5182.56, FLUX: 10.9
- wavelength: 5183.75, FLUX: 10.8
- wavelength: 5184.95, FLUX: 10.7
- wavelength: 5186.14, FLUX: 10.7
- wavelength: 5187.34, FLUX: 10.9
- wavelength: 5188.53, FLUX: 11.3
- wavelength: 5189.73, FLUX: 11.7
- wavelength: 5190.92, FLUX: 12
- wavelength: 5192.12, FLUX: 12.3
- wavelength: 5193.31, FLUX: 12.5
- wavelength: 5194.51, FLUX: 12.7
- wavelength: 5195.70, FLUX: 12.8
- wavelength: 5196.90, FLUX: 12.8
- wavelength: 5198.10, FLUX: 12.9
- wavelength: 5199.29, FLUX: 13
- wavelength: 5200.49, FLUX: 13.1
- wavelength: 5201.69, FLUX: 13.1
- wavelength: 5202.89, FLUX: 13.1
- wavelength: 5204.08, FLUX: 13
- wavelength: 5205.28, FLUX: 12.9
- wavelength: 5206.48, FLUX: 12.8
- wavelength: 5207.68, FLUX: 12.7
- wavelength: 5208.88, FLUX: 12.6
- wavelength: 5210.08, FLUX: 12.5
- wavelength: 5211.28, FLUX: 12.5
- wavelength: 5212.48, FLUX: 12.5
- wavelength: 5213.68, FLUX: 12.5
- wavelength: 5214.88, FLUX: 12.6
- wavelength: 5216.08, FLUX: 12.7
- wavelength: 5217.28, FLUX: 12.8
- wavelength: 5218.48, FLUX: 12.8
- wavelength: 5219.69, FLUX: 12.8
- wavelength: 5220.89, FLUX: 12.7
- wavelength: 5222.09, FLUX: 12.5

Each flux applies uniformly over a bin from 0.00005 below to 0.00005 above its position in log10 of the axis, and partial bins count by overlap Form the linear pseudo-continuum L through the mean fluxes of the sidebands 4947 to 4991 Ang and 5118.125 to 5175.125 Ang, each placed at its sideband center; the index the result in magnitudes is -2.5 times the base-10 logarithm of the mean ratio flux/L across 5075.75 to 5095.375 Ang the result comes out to 0.03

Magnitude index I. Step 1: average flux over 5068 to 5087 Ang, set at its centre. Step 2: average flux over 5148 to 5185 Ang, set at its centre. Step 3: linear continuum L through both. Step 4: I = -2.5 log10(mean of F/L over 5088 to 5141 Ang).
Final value -0.03 mag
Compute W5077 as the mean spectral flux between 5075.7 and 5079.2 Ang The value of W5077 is 11.8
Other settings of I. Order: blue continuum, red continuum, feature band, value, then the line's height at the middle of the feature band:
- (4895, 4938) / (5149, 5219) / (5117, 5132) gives -0.02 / 12.2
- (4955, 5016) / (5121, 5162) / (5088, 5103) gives 0.06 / 13.6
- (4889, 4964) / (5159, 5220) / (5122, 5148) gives 0.04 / 12.3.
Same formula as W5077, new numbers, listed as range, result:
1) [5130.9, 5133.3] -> 12.4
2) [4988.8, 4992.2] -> 12.9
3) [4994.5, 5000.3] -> 16.2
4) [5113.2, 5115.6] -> 11.9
